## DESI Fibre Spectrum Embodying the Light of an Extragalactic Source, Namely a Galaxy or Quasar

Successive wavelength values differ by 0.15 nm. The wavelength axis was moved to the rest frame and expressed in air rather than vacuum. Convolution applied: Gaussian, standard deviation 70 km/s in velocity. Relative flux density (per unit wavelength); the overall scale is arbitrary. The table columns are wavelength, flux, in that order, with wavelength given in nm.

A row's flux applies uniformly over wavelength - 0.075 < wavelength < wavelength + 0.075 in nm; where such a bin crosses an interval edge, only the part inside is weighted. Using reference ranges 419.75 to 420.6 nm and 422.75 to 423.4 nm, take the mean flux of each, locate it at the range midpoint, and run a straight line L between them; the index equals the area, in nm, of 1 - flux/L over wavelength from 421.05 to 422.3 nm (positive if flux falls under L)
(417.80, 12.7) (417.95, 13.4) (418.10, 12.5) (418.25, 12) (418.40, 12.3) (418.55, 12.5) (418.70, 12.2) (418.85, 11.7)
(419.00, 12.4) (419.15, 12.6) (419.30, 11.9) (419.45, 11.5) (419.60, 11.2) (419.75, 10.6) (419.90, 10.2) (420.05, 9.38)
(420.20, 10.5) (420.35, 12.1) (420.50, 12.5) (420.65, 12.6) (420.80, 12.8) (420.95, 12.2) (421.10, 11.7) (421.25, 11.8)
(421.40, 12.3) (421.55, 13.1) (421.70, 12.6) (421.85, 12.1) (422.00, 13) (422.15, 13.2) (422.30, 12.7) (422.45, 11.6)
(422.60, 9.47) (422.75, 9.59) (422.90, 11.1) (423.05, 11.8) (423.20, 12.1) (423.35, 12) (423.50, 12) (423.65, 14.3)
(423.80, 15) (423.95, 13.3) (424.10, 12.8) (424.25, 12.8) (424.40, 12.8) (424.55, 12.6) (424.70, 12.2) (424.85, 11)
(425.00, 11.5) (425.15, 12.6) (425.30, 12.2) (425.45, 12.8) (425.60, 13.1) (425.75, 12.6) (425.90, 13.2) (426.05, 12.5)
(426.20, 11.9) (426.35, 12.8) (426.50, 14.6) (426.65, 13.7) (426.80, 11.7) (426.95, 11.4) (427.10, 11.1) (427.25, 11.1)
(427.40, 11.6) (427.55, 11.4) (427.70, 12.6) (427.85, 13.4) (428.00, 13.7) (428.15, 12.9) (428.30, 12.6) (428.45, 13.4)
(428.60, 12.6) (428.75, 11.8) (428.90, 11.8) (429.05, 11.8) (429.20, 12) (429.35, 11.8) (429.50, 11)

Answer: -0.14 nm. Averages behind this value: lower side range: 11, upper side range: 11.5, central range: 12.5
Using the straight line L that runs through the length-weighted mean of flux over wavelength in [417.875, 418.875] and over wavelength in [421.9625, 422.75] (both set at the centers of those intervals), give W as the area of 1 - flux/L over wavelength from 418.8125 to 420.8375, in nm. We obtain 0.10 nm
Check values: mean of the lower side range 12.4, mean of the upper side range 11.7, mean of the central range 11.5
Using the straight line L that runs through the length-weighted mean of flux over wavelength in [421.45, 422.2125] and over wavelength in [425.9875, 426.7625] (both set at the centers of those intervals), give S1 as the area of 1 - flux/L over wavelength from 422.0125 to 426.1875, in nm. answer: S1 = 0.19 nm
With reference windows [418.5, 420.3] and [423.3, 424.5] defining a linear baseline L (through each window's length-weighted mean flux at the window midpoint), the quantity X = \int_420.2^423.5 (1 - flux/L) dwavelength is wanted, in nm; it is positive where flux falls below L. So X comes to 0.090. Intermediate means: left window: 11.4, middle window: 12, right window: 13.1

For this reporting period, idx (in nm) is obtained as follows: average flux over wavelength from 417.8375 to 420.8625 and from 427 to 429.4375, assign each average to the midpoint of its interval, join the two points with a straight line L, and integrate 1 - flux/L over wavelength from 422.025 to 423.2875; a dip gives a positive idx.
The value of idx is 0.05 nm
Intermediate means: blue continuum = 11.9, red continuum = 12.2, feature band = 11.5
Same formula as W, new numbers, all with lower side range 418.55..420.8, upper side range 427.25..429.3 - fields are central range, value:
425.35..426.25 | -0.040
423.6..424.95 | -0.103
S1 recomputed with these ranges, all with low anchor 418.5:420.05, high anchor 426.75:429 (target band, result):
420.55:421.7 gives -0.067 nm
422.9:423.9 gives -0.074 nm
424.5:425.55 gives -0.013 nm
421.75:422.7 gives -0.015 nm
